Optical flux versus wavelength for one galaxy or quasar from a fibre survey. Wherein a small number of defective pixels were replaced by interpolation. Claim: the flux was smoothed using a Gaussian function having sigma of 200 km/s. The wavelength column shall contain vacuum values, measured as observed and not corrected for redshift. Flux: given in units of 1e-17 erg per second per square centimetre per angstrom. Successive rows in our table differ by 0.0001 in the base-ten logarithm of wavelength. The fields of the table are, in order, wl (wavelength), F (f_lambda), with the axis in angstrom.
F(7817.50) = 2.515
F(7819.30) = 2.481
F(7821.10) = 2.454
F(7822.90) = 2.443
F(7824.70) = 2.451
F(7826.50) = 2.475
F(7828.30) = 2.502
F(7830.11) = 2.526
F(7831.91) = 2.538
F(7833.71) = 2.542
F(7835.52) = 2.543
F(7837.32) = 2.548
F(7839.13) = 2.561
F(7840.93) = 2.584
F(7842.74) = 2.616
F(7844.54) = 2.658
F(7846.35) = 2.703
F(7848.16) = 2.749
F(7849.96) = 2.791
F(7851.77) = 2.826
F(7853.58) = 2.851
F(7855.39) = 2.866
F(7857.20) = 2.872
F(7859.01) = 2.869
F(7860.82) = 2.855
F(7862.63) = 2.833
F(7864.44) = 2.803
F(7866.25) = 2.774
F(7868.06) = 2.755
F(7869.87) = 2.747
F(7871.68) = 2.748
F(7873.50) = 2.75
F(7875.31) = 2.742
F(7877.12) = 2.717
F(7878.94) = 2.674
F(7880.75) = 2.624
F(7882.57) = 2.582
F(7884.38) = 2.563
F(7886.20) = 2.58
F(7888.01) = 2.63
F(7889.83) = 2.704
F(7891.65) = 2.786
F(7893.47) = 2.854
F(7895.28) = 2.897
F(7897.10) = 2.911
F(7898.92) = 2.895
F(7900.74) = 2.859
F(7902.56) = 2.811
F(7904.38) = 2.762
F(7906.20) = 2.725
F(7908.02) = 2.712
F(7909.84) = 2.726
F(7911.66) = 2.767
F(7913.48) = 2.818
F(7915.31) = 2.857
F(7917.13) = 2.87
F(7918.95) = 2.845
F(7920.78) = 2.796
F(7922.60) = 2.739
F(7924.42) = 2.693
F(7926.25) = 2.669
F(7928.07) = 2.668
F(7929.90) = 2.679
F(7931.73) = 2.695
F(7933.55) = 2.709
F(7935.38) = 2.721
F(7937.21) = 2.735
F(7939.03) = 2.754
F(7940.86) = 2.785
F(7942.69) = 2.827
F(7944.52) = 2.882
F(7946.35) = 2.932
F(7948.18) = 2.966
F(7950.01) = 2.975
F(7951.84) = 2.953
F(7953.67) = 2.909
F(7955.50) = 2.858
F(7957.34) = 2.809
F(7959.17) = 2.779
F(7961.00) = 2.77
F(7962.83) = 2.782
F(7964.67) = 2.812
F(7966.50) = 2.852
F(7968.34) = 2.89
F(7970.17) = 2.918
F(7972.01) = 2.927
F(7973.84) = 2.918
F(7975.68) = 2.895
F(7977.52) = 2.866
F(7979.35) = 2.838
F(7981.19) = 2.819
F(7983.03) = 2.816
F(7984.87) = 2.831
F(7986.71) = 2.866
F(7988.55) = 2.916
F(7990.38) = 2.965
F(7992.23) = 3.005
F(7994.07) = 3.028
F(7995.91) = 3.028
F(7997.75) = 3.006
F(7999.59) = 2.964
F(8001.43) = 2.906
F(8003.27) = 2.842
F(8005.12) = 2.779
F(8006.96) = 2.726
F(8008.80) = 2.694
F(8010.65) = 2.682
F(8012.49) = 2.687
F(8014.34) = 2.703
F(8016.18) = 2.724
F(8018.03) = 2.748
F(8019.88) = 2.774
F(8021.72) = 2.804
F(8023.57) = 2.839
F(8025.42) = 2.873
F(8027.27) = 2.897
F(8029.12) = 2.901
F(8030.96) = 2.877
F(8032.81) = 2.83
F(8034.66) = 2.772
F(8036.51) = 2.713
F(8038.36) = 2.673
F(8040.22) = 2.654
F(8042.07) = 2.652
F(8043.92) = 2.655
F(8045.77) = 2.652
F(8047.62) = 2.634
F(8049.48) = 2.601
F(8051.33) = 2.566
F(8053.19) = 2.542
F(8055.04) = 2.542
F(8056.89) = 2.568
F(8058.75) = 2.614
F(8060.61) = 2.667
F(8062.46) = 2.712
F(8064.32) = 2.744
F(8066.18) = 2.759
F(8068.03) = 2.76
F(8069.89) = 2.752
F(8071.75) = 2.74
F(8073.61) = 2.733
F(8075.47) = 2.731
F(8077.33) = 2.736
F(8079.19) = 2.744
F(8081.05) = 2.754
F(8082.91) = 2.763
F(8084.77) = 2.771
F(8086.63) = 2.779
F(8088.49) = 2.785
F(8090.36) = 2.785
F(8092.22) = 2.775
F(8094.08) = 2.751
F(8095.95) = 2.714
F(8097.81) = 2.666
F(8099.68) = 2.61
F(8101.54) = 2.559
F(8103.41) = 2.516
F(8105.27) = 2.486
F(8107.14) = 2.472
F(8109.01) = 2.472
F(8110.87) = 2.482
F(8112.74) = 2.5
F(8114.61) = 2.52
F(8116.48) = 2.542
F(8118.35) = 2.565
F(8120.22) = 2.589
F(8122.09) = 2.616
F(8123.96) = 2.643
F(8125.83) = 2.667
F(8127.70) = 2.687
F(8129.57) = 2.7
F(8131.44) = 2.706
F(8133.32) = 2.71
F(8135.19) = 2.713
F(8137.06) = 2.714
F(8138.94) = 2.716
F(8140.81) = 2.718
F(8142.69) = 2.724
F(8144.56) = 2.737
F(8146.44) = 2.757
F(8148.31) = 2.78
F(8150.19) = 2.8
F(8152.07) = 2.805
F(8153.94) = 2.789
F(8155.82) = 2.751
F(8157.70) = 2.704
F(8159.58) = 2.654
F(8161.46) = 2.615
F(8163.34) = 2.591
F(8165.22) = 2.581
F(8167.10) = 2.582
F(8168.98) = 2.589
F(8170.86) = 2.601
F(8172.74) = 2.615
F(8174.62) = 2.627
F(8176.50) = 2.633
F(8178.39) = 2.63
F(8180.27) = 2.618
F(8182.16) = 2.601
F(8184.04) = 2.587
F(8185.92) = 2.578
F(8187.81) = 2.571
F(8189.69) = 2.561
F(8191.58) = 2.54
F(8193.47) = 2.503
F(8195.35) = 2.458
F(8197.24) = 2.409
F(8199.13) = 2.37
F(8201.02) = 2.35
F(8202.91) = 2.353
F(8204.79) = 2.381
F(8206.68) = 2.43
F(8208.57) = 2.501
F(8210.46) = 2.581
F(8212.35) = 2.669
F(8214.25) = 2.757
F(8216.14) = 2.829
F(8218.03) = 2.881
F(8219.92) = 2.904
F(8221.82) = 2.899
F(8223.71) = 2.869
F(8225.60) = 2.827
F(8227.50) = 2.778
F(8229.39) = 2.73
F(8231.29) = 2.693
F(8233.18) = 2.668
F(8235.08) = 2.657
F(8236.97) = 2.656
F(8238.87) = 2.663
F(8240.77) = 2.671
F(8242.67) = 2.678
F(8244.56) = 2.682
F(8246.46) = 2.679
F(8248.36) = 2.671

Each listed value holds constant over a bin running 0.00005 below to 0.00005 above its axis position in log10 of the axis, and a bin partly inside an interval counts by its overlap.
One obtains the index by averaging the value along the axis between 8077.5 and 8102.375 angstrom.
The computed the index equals 2.73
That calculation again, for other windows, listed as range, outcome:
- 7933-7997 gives 2.87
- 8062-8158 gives 2.69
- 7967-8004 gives 2.91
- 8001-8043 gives 2.77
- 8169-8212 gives 2.53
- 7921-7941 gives 2.71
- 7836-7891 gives 2.72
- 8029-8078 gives 2.69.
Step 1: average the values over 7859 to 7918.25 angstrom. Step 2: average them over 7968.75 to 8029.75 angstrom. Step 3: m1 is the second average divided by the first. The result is 1.03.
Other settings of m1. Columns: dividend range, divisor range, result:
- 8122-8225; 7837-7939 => 0.96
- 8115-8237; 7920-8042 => 0.94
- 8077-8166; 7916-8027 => 0.94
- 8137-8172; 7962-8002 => 0.93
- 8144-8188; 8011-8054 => 0.97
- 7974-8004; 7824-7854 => 1.11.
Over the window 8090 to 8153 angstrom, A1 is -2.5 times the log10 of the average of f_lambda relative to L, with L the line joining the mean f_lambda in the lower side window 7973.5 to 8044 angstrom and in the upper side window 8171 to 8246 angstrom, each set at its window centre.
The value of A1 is 0.02 mag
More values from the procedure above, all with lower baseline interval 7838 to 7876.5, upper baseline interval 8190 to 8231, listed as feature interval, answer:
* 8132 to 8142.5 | -0.026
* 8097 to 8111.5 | 0.054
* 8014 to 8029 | -0.043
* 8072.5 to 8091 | -0.035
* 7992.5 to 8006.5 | -0.089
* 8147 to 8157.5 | -0.055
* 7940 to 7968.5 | -0.054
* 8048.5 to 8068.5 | 0.016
